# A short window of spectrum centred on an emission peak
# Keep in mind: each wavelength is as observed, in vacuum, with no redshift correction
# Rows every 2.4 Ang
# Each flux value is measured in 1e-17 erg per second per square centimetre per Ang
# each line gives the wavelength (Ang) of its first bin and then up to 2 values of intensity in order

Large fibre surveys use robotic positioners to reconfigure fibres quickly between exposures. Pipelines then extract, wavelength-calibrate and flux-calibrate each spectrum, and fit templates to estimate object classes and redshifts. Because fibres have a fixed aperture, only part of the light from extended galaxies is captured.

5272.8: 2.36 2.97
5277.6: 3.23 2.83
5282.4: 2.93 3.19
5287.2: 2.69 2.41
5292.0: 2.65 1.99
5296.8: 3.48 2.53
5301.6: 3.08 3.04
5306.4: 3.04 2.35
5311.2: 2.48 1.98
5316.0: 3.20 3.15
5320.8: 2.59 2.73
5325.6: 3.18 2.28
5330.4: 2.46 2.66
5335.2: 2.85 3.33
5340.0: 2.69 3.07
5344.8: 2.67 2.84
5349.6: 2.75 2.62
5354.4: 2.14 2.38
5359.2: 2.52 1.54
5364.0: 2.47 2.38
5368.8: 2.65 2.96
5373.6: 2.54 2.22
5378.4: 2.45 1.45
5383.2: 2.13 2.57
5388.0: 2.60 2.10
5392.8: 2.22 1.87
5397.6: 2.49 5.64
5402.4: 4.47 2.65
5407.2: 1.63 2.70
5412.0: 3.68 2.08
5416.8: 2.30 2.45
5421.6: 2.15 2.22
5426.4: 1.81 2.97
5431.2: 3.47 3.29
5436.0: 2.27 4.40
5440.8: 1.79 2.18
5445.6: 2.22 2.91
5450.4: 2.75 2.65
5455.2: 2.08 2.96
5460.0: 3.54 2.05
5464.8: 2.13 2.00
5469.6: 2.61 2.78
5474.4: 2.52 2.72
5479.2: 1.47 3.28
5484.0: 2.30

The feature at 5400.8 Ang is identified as H-gamma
